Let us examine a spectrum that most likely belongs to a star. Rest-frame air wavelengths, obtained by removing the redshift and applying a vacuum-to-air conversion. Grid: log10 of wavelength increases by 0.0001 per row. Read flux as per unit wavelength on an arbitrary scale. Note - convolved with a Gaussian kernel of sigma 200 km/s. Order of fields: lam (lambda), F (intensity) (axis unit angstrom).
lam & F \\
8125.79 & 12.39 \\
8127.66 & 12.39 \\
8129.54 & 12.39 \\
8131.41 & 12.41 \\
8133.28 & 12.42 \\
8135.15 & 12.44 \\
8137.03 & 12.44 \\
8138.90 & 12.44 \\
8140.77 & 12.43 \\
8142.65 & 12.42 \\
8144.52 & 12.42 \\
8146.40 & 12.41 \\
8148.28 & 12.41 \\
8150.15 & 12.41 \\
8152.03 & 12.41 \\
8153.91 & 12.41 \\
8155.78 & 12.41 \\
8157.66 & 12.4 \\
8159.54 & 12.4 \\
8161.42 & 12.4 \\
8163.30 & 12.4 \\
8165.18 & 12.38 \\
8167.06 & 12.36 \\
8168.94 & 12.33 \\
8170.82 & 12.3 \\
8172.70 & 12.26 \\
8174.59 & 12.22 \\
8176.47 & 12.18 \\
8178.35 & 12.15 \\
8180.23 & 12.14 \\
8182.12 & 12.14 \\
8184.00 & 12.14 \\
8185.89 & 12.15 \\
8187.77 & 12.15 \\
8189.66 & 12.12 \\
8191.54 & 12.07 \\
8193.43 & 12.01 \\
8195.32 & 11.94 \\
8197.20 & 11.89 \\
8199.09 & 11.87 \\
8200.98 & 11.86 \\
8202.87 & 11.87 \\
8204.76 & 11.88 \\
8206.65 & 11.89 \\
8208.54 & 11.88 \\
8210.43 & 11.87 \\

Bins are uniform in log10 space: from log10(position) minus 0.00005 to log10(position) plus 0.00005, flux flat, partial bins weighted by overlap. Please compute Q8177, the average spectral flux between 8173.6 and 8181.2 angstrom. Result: 12.2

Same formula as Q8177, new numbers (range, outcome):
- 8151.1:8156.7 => 12.4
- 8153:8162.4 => 12.4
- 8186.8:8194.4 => 12.1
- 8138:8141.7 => 12.4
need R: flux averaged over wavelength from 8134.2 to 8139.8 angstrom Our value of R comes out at 12.4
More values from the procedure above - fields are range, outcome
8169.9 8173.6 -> 12.3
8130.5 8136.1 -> 12.4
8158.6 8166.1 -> 12.4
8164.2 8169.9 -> 12.4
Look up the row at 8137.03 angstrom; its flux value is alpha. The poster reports 12.44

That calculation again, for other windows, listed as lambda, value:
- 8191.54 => 12.07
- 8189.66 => 12.12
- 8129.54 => 12.39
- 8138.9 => 12.44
